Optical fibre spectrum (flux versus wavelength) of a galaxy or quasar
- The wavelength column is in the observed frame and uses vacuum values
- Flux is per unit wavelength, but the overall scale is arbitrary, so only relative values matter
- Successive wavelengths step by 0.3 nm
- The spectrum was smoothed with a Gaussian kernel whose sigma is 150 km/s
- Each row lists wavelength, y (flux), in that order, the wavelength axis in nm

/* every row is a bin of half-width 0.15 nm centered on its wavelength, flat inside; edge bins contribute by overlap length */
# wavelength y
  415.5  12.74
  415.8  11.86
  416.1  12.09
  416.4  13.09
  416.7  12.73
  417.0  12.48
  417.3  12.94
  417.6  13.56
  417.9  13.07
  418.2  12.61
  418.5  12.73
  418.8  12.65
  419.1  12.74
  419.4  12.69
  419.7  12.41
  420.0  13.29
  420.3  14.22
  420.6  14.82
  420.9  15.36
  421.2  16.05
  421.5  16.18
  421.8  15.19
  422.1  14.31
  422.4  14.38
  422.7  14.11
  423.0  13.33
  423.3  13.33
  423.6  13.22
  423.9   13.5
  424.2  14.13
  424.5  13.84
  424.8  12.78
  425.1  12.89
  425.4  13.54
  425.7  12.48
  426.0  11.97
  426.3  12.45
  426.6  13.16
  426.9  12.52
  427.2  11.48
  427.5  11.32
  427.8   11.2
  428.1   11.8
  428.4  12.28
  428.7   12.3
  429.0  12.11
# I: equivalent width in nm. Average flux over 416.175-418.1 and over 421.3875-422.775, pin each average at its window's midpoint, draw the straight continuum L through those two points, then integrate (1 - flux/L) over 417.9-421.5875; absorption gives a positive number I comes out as 0.06 nm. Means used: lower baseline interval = 12.9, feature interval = 13.7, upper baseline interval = 14.8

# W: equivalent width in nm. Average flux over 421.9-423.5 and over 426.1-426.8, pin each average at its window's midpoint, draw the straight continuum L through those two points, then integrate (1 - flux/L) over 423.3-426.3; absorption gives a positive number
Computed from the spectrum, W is 0.03 nm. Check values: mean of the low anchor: 13.9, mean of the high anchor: 12.7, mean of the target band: 13.1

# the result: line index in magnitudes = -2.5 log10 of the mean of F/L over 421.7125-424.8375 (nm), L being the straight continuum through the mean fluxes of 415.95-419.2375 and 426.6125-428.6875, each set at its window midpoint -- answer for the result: -0.13 mag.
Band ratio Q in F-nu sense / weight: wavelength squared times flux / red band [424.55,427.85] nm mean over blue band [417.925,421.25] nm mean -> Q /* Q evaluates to 0.9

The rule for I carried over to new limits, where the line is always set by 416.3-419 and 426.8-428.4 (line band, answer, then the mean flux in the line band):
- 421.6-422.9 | -0.23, 14.5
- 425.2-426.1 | -0.06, 12.7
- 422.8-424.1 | -0.13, 13.4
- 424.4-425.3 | -0.08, 13.2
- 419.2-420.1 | -0.01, 12.8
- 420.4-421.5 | -0.26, 15.5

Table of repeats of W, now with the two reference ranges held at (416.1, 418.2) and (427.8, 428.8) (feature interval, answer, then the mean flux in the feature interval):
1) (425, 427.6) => -0.06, 12.4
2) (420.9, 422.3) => -0.32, 15.4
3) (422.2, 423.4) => -0.14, 13.8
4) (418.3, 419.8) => 0.01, 12.7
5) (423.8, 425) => -0.12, 13.5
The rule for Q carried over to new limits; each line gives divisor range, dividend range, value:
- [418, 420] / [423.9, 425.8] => 1.08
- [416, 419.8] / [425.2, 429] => 1.00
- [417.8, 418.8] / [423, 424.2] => 1.08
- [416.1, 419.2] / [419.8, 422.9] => 1.17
